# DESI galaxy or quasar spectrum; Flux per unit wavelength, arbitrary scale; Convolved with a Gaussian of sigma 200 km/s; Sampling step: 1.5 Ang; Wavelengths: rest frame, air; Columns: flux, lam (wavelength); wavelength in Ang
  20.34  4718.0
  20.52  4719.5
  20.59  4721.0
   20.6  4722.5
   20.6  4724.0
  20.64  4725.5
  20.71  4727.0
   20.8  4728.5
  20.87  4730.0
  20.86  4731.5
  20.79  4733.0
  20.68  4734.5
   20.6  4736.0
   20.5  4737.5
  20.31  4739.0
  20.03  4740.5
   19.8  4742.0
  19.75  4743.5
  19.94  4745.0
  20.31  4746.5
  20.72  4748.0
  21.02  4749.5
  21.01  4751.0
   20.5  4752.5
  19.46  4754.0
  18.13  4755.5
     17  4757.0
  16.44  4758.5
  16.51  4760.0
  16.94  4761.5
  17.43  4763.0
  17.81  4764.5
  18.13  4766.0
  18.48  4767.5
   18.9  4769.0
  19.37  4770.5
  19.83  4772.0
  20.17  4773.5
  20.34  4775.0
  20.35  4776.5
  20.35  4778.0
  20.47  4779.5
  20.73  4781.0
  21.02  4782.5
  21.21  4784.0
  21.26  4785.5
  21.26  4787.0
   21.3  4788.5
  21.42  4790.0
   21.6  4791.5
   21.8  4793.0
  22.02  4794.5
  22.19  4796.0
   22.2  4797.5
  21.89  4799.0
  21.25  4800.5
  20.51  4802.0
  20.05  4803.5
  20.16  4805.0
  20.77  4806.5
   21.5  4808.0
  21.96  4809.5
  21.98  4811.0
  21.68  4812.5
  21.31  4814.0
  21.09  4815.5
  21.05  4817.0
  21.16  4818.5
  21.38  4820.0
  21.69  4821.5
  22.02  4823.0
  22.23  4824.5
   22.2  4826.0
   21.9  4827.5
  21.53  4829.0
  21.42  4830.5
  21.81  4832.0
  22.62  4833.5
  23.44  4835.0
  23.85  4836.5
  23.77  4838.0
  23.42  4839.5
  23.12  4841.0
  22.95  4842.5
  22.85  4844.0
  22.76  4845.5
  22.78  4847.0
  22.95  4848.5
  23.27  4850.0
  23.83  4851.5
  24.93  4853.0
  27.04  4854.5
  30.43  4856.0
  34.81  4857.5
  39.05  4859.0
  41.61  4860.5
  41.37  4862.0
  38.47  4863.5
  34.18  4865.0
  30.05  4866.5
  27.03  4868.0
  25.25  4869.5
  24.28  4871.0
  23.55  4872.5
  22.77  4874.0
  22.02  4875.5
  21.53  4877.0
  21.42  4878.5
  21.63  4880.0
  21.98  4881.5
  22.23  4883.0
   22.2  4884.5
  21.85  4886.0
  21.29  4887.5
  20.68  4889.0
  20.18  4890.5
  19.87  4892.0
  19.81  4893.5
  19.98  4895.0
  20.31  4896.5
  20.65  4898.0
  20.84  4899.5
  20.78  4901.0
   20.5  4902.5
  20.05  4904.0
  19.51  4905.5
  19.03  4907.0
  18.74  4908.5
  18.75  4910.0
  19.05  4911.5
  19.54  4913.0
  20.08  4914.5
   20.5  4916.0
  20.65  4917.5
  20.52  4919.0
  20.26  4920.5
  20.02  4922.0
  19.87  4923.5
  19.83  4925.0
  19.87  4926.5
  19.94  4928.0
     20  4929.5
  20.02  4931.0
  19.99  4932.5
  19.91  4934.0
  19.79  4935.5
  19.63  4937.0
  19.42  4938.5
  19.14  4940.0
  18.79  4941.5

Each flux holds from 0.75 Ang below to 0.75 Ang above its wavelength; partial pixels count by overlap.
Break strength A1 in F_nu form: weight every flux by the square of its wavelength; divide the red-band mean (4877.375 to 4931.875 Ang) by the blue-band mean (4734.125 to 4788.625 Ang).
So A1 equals 1.10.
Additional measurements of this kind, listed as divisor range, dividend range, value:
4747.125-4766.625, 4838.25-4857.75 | 1.38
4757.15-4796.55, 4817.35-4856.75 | 1.19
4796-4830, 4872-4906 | 1.02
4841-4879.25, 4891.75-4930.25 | 0.74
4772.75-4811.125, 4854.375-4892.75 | 1.31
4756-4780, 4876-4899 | 1.19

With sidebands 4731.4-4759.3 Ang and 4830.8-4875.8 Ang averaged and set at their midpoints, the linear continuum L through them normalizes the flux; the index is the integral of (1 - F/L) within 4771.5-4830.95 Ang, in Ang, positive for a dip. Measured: 5.7 Ang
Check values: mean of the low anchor 19.9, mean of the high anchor 27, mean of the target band 21.3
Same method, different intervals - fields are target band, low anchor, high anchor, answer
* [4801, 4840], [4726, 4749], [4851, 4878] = 6.8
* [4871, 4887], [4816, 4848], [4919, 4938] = -0.8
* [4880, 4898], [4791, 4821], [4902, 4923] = -0.7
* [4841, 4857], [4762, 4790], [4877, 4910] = -3.2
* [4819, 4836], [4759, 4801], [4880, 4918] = -1.5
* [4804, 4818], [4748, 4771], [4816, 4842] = 0.0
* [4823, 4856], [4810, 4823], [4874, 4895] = -2.8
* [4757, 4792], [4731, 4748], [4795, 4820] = 2.2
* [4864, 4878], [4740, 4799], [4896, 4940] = -4.1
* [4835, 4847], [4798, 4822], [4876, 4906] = -1.2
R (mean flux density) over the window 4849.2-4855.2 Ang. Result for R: 24.7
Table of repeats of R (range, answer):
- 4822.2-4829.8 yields 22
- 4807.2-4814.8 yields 21.7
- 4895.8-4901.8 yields 20.6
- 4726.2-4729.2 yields 20.8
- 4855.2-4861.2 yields 36.4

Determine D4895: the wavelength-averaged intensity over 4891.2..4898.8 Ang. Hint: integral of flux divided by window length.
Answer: 20.1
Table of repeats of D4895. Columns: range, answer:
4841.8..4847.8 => 22.8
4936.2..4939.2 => 19.5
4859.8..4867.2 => 37.2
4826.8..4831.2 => 21.6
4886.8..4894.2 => 20.4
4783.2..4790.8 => 21.3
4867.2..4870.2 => 26.2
